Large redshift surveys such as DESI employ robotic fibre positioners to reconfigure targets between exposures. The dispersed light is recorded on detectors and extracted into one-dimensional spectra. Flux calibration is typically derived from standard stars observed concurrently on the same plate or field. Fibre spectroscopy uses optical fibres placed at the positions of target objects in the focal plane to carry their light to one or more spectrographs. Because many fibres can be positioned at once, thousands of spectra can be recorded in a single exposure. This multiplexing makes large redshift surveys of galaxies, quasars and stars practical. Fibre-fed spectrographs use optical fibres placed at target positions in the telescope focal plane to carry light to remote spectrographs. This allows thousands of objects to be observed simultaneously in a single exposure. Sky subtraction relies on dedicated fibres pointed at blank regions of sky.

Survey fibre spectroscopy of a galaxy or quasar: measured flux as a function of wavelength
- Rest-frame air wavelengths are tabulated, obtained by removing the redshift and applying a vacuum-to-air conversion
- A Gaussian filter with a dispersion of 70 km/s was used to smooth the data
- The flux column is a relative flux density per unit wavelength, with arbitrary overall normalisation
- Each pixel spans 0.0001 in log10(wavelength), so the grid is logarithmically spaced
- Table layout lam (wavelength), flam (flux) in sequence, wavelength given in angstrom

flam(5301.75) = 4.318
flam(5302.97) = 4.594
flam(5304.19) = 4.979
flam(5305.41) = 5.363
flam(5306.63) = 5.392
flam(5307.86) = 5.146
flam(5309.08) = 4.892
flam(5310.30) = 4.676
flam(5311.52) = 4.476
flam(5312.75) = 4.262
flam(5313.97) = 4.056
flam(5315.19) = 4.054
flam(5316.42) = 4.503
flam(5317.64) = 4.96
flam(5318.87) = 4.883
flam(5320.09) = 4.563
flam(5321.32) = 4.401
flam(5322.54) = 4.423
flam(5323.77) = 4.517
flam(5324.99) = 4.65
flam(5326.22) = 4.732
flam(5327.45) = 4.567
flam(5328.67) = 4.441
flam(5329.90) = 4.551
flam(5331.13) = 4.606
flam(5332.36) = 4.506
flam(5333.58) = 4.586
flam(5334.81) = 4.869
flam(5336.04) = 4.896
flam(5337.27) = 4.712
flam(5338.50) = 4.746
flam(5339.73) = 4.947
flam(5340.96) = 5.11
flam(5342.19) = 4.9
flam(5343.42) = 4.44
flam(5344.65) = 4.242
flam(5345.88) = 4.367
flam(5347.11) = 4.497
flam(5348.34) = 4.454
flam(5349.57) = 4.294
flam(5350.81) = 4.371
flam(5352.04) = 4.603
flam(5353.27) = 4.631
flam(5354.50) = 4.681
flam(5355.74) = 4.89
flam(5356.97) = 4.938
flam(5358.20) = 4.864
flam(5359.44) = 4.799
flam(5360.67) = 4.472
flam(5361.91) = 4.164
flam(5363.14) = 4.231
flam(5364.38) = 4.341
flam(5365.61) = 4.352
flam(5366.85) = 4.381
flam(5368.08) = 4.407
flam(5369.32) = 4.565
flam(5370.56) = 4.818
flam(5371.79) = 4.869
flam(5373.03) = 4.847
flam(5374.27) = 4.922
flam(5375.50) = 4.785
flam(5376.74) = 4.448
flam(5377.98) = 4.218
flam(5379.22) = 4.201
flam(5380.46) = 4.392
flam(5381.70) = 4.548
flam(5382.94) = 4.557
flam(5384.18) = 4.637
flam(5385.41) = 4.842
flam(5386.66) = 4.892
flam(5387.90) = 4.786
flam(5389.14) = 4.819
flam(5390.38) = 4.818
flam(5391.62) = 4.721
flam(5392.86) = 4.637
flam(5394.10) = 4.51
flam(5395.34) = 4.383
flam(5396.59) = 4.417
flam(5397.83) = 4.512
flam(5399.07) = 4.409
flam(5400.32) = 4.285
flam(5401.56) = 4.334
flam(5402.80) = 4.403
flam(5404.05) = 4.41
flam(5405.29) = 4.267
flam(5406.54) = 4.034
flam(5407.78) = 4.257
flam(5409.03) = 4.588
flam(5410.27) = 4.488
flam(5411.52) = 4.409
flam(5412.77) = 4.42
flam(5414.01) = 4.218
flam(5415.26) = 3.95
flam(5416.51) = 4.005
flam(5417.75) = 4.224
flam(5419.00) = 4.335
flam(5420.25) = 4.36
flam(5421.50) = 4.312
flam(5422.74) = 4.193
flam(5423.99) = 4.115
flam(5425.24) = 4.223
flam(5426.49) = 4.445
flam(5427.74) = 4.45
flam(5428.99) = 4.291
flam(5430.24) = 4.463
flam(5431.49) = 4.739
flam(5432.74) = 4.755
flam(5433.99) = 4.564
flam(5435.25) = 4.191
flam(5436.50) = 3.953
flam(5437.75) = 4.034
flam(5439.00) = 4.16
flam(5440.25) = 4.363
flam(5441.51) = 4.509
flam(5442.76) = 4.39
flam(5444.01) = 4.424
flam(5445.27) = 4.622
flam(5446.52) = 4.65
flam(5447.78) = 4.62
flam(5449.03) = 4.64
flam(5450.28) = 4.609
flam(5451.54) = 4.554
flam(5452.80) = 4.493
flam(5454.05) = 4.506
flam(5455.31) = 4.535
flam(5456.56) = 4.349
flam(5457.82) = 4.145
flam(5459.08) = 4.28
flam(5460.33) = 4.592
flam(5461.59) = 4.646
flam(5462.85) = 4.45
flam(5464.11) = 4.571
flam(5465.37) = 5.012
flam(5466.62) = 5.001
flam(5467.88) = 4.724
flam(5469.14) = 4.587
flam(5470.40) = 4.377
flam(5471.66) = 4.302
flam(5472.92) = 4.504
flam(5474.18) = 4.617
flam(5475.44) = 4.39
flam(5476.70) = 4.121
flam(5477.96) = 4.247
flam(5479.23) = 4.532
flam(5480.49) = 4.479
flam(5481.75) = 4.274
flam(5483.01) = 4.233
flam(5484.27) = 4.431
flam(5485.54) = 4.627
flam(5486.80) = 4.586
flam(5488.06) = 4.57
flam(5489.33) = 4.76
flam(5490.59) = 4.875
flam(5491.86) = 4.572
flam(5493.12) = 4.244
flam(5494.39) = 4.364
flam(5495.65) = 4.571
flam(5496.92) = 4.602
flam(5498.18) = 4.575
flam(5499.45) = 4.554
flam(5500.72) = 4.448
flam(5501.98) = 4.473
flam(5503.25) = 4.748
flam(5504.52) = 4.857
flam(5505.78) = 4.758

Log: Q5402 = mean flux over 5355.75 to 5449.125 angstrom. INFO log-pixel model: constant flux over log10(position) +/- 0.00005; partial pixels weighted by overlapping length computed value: 4.46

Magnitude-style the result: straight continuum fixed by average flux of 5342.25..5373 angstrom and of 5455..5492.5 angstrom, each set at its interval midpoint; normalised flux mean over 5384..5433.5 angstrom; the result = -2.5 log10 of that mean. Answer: 0.02 mag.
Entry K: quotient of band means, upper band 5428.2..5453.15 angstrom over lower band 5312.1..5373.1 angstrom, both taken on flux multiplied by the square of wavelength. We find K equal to 1.01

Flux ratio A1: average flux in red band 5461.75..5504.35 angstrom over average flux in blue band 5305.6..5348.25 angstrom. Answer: 0.98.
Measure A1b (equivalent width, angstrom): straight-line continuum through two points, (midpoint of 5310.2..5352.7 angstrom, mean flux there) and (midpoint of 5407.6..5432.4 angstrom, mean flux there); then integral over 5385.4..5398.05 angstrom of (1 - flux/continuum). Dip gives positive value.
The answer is -0.7 angstrom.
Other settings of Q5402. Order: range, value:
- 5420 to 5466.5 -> 4.45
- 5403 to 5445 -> 4.32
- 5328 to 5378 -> 4.61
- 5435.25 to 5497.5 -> 4.48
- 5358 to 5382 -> 4.52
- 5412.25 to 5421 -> 4.22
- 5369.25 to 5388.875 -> 4.65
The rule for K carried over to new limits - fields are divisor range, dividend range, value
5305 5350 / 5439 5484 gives 1.02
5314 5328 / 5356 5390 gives 1.03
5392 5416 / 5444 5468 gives 1.07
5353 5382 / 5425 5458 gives 1.00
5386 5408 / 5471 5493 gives 1.03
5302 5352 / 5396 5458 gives 0.98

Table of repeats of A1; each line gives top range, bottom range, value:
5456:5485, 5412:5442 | 1.04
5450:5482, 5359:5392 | 0.98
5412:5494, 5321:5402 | 0.97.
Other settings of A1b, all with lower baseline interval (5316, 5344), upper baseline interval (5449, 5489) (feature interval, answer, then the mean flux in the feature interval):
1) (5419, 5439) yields 1.0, 4.33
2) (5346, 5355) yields 0.3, 4.5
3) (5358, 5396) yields 0.3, 4.58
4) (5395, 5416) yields 1.1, 4.34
